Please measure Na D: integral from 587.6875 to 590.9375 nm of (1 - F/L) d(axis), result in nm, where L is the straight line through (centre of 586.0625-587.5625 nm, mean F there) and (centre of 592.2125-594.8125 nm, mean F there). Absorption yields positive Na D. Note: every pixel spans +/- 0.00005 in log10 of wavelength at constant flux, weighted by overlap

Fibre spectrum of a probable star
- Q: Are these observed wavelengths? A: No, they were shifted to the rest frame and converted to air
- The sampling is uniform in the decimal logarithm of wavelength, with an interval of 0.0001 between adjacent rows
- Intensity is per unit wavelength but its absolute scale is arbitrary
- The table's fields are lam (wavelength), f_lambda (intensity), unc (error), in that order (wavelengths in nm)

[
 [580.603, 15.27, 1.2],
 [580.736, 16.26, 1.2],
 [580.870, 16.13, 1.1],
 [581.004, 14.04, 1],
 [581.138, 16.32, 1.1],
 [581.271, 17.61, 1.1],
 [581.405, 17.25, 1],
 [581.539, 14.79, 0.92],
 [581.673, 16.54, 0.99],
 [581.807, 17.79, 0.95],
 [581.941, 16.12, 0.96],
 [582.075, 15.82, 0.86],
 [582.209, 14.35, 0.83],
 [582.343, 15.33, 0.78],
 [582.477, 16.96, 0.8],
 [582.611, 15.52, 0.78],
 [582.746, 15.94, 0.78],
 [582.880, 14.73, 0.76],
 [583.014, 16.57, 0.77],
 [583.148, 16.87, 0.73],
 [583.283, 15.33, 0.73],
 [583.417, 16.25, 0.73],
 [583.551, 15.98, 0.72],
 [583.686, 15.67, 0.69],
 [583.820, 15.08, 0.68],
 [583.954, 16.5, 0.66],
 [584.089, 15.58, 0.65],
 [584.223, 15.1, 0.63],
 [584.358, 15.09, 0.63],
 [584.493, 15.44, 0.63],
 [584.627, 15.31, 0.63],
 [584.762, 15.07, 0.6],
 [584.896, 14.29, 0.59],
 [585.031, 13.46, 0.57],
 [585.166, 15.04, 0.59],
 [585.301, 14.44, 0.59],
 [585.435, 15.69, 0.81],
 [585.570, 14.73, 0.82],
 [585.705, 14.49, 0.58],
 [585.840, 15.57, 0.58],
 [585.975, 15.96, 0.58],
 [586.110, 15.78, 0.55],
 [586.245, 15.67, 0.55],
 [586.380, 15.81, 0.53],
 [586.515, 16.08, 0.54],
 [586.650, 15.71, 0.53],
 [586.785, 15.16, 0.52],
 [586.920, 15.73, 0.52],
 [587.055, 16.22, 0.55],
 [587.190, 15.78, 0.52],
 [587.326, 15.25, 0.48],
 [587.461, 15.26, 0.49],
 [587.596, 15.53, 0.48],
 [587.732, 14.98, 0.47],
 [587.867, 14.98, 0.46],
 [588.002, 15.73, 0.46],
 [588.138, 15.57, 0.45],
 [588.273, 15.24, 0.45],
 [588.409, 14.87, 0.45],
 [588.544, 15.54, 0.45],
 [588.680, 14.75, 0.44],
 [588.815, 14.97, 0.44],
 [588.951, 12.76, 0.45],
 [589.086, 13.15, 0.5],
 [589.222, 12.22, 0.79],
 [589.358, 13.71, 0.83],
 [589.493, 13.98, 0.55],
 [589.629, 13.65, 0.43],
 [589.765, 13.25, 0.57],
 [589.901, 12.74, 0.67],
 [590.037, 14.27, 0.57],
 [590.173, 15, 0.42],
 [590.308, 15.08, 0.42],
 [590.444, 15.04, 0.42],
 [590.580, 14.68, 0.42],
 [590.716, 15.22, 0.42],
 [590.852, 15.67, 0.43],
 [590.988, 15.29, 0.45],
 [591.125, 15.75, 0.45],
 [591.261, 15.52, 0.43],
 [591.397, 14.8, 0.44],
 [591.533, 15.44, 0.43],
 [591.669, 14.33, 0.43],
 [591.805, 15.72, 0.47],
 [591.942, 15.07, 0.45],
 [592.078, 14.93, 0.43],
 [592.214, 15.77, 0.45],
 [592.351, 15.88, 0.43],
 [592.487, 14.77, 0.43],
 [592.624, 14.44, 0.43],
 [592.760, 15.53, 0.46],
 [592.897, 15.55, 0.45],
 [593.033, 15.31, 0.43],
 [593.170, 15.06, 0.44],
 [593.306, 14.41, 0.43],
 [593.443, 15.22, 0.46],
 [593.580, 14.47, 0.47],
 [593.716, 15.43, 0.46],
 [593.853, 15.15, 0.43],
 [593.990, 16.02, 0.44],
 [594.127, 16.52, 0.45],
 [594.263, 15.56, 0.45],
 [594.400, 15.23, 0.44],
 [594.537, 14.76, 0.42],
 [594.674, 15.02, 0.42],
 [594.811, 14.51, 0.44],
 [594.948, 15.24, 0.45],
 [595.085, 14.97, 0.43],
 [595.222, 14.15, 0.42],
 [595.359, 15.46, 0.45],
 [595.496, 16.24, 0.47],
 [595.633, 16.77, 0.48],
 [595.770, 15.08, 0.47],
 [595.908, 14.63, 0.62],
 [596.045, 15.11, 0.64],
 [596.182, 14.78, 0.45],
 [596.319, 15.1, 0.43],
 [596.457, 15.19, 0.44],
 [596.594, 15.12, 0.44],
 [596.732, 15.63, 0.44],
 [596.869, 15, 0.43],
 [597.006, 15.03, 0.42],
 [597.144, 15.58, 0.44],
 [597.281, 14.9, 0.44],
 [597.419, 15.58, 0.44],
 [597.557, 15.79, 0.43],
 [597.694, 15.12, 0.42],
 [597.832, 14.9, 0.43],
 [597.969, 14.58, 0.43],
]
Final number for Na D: 0.220 nm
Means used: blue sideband 15.7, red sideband 15.2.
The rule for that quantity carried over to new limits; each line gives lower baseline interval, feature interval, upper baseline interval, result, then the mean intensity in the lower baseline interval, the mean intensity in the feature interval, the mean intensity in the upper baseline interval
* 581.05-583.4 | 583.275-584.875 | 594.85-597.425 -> 0.05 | 16.1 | 15.5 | 15.2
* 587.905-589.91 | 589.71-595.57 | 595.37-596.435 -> -0.10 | 14.2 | 15.1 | 15.4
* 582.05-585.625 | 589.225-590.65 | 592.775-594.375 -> 0.12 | 15.4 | 14.1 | 15.3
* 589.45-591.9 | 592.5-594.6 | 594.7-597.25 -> -0.03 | 14.8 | 15.2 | 15.2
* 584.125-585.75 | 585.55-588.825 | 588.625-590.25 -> -0.26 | 14.9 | 15.4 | 13.7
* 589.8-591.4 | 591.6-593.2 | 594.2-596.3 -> -0.02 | 14.9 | 15.2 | 15.2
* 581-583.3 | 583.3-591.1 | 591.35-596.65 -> 0.34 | 16.1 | 15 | 15.2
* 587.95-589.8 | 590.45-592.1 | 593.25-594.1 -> -0.06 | 14.2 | 15.2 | 15.2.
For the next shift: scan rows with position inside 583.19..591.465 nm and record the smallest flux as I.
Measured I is 12.22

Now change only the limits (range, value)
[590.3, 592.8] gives 14.33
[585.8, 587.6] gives 15.16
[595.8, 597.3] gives 14.63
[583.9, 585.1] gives 13.46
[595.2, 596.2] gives 14.15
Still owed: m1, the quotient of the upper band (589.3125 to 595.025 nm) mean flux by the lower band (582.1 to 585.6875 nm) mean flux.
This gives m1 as 0.97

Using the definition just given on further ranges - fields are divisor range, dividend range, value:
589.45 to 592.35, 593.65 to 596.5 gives 1.03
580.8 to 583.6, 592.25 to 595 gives 0.95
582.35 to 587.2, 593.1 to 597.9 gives 0.98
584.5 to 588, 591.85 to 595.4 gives 0.99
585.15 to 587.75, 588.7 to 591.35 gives 0.93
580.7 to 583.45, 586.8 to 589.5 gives 0.93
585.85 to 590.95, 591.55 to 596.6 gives 1.02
